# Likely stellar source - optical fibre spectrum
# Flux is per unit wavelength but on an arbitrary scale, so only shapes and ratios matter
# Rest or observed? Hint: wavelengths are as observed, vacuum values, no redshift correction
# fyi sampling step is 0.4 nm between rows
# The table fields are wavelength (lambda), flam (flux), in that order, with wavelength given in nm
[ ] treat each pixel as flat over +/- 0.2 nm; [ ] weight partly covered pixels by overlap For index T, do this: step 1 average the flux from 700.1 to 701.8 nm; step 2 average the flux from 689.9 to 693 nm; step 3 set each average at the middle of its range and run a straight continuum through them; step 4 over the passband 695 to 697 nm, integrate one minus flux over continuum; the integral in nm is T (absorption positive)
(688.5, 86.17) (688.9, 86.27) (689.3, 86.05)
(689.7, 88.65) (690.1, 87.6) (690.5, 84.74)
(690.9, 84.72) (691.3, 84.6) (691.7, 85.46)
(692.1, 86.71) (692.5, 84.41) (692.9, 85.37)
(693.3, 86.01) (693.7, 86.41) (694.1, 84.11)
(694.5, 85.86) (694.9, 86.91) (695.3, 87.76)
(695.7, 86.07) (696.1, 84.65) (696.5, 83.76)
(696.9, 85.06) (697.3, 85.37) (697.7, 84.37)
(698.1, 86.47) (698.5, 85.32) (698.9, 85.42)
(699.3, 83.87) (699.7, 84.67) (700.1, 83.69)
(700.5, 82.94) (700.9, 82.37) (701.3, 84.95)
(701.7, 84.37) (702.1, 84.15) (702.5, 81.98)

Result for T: -0.02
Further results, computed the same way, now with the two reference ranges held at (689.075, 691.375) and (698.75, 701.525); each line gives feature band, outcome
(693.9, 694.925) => -0.002 nm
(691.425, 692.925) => 0.004 nm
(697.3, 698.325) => -0.011 nm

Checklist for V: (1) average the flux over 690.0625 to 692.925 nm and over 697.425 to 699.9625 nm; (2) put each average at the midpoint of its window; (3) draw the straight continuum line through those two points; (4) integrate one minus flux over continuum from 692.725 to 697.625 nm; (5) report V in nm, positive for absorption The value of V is -0.02 nm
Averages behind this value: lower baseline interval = 85.3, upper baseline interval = 85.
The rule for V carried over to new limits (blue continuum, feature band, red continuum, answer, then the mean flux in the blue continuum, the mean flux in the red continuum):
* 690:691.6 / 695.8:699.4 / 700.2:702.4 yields -0.032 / 85.3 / 83.7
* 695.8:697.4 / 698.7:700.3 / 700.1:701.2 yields -0.017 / 84.8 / 83.1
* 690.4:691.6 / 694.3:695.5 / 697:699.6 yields -0.027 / 84.7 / 85.1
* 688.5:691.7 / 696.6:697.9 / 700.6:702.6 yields -0.005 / 86.1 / 83.6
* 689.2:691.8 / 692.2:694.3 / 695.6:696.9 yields 0.002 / 86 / 84.8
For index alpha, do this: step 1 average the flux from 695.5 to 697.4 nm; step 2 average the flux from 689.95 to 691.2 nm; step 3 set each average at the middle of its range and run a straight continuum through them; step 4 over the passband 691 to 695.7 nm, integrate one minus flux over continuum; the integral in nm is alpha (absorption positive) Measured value -0.03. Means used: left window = 85.5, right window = 85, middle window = 85.8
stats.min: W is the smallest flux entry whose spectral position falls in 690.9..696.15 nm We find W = 84.11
